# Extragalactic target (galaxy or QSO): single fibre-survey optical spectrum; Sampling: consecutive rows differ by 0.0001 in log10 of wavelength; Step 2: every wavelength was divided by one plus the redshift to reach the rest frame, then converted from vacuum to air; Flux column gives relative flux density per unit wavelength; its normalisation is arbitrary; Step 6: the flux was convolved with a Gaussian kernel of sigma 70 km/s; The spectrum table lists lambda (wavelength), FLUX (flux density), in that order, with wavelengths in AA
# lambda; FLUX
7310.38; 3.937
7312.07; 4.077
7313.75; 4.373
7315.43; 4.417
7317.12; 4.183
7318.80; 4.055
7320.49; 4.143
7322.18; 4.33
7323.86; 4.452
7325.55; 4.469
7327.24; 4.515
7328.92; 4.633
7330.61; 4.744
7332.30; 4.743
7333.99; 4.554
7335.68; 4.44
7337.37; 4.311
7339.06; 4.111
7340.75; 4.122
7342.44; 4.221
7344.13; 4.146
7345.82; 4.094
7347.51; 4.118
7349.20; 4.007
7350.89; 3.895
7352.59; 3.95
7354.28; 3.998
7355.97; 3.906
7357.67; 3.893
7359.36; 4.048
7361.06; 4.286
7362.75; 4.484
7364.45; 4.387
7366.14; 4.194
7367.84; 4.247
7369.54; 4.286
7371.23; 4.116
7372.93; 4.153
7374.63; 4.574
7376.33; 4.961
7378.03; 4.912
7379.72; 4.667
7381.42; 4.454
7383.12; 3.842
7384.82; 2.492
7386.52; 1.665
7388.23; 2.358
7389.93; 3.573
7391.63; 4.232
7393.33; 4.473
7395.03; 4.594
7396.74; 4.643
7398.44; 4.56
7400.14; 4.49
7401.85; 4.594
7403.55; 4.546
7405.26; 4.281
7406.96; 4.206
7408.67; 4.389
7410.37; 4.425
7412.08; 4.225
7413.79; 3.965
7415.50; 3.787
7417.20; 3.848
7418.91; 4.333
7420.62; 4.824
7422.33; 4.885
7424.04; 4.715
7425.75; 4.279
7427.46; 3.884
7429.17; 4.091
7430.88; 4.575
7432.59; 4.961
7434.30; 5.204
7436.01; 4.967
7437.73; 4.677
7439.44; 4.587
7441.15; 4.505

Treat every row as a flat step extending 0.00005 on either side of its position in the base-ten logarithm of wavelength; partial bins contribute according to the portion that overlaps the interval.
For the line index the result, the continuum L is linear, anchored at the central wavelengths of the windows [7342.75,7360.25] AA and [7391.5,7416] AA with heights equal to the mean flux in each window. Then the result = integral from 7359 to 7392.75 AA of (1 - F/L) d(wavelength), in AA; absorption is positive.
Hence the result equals 1.4 AA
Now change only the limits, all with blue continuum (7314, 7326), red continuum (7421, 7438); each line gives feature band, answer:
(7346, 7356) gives 0.90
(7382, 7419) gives 4.61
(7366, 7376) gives 0.32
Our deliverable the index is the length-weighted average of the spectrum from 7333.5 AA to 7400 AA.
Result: 4.1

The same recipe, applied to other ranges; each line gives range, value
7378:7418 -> 4.03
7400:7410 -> 4.41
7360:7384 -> 4.39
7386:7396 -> 3.55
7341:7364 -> 4.09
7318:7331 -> 4.41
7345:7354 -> 4.01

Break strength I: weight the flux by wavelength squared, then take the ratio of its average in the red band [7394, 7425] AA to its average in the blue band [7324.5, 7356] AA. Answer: 1.1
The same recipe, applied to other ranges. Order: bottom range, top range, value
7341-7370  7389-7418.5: 1.05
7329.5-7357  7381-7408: 0.95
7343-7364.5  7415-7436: 1.12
